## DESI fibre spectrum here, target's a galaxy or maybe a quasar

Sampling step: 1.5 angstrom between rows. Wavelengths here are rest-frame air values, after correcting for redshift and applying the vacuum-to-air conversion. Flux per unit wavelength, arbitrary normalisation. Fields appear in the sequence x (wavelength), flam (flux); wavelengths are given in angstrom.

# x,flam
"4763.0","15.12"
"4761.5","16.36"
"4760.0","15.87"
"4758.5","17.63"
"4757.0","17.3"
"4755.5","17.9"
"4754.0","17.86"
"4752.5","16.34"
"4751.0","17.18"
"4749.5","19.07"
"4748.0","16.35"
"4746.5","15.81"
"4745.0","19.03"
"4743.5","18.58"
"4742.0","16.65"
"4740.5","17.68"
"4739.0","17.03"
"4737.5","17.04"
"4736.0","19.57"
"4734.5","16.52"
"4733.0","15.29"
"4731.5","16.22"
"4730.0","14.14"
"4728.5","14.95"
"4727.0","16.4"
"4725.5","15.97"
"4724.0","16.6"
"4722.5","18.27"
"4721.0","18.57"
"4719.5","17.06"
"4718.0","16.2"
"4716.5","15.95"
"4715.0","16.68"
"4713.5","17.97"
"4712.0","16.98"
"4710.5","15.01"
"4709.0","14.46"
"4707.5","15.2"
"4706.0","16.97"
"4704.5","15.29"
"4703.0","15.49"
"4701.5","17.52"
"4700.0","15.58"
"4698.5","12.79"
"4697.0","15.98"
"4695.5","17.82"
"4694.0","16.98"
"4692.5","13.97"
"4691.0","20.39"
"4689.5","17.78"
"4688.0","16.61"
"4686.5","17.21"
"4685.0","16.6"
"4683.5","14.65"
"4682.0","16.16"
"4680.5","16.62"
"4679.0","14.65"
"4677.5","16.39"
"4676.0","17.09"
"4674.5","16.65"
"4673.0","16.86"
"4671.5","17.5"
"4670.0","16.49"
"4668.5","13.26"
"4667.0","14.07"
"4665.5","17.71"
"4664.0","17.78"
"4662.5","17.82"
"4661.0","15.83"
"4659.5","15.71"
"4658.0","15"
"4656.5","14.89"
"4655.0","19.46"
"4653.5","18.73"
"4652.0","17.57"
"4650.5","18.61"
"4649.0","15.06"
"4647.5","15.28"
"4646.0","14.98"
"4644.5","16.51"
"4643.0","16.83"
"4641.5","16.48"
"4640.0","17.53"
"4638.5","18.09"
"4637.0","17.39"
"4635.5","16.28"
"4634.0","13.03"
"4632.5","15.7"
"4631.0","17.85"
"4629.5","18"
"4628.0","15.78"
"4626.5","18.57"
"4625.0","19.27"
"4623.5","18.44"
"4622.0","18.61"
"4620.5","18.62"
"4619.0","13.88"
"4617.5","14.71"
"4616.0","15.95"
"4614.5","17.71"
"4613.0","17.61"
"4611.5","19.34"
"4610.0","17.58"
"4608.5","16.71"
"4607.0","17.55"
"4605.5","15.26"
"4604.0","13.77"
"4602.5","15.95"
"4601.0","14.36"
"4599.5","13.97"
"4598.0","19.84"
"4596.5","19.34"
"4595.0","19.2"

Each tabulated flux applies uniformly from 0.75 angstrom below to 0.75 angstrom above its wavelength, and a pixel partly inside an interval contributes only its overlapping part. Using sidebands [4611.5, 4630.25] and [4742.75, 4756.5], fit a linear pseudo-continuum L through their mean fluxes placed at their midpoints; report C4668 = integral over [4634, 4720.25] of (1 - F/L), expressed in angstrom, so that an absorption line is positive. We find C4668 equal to 5.2 angstrom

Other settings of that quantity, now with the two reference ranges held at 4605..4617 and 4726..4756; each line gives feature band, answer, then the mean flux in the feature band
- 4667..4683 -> 0.97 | 16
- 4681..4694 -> 0.28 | 16.7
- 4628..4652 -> 0.88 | 16.5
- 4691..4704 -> 0.78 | 16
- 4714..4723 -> -0.06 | 17.1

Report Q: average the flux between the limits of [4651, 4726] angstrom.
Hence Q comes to 16.5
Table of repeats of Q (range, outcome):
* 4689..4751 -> 16.6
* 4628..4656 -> 16.8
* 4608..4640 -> 17.1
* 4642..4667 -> 16.7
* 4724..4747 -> 16.7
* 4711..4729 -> 16.8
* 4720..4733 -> 16.3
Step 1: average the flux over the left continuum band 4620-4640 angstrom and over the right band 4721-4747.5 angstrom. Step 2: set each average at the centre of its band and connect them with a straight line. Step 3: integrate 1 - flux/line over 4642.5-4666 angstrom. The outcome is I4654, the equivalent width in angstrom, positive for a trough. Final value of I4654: 0.7 angstrom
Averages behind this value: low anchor 17.3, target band 16.7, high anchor 16.9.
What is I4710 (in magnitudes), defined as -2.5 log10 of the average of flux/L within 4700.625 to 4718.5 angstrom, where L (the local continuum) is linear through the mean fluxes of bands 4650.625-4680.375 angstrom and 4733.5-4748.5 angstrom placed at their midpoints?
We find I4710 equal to 0.06 mag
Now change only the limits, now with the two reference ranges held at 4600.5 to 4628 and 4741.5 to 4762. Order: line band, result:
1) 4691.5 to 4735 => 0.07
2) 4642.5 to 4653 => 0.03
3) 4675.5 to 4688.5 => 0.06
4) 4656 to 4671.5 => 0.07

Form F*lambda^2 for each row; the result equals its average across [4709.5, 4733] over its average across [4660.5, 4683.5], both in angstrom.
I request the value 1.03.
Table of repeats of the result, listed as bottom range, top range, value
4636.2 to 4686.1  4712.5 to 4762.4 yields 1.06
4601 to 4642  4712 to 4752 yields 1.06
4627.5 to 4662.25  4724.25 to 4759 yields 1.07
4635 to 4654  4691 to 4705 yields 0.97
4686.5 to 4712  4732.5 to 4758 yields 1.10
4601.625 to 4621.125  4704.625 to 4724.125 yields 1.05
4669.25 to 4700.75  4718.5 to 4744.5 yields 1.05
